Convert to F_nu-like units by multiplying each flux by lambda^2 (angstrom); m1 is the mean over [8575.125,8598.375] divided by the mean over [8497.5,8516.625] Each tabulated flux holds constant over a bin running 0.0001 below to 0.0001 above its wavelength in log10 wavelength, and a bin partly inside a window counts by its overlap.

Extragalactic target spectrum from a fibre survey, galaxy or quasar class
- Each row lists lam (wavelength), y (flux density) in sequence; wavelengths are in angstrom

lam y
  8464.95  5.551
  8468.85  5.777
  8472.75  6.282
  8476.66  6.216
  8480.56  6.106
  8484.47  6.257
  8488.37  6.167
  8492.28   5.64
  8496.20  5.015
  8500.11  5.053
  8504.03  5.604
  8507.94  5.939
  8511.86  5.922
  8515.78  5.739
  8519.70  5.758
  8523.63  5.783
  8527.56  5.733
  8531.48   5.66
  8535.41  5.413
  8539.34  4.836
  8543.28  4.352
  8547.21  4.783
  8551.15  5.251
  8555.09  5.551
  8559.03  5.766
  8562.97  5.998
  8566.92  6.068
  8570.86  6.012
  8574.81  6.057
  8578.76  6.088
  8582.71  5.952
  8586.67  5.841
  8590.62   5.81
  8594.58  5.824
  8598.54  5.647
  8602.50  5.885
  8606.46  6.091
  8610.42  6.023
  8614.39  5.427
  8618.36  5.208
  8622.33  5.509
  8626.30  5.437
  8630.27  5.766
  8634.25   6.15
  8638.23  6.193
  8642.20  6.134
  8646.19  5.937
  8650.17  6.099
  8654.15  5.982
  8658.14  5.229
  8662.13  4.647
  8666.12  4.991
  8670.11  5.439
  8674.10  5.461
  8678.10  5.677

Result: 1.07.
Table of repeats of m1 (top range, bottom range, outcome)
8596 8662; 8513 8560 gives 1.09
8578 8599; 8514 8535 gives 1.04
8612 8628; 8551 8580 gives 0.93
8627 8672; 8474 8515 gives 1.02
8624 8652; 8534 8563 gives 1.17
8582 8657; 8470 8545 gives 1.06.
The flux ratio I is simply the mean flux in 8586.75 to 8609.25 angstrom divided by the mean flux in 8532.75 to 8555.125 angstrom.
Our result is 1.2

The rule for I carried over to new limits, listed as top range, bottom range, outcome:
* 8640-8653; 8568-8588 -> 1.01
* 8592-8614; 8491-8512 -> 1.07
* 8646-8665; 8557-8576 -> 0.92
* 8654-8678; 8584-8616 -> 0.90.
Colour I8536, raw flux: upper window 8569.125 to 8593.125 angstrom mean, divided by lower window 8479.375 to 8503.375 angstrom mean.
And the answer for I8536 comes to 1.0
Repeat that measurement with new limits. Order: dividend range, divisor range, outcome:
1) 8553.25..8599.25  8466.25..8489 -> 0.96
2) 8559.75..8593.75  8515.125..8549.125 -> 1.12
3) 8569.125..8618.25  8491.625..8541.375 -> 1.06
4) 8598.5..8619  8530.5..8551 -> 1.15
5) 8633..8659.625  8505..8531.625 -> 1.03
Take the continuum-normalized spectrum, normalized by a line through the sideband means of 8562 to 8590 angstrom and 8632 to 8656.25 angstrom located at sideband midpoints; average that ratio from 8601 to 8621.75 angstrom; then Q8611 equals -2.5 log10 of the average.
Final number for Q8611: 0.060 mag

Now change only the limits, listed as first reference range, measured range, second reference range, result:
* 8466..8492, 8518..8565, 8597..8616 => 0.11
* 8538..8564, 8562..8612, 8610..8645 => -0.09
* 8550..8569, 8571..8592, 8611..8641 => -0.04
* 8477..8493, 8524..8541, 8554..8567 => 0.09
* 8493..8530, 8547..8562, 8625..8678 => 0.04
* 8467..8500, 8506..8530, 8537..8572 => -0.03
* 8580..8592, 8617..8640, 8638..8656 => 0.05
